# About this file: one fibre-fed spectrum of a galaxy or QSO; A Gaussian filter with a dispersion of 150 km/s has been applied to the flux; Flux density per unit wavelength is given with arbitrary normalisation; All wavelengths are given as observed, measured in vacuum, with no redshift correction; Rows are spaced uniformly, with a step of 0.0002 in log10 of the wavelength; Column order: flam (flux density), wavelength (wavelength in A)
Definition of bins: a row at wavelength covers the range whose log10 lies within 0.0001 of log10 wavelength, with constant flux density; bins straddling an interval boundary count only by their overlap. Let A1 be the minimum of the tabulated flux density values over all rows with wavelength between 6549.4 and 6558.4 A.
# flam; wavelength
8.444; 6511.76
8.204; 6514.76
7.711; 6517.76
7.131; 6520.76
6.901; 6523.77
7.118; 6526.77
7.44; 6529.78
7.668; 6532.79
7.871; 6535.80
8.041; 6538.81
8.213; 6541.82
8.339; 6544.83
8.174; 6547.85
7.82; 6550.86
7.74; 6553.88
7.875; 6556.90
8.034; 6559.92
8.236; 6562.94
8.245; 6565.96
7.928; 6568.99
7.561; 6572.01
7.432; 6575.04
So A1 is 7.74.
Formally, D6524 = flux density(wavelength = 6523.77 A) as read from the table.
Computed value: 6.901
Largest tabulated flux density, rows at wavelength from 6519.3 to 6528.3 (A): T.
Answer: 7.131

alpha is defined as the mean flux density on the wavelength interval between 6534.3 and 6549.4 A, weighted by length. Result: 8.13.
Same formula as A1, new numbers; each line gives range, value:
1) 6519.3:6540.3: 6.901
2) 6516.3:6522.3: 7.131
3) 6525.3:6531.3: 7.118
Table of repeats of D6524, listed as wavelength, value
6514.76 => 8.204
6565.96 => 8.245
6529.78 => 7.44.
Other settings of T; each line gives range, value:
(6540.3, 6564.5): 8.339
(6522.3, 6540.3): 8.041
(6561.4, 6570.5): 8.245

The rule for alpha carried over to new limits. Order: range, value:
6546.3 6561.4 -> 7.93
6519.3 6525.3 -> 7.01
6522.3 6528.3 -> 7.01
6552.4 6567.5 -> 8.03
